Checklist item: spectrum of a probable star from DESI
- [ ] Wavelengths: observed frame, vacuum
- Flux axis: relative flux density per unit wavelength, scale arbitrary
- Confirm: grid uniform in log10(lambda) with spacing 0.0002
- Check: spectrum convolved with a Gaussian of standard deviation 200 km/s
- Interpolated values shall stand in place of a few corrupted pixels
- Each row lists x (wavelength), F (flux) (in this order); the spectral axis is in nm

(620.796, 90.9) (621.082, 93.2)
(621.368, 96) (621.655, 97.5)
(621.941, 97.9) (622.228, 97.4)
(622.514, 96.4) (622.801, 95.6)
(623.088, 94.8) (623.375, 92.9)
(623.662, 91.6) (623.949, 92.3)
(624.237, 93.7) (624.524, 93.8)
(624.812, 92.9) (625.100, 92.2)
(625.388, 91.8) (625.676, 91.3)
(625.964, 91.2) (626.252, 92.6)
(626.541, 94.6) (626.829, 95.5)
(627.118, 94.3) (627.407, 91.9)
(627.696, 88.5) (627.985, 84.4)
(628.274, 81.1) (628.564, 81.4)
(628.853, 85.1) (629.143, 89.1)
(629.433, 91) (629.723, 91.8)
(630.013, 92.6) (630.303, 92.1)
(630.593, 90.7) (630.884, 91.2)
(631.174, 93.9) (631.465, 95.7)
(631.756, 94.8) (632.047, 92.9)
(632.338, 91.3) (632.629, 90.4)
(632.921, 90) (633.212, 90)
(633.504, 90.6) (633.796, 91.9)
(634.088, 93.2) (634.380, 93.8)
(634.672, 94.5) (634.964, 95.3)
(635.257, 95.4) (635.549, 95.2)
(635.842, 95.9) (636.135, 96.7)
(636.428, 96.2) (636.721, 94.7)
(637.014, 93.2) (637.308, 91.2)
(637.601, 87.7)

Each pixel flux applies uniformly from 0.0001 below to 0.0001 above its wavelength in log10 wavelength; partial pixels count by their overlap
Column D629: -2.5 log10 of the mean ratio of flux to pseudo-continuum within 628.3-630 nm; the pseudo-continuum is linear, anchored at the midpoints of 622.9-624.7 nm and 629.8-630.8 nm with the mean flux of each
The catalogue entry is 0.05 mag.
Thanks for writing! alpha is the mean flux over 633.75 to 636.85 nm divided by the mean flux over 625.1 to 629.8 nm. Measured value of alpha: 1.06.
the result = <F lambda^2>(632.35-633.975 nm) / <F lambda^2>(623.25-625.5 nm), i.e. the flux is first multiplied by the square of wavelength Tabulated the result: 1.0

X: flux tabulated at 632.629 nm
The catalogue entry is 90.4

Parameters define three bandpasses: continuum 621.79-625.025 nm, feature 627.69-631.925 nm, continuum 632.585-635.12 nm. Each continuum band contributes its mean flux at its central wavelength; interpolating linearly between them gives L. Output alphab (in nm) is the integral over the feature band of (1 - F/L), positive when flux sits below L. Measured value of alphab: 0.16 nm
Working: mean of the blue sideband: 94.4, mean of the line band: 89.6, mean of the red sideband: 92.3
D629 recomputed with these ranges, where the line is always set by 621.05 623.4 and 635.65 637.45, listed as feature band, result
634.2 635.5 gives 0.00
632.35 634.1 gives 0.05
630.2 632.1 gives 0.02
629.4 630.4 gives 0.04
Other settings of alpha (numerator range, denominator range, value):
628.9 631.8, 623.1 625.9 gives 0.99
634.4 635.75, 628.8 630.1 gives 1.05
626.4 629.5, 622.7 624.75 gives 0.95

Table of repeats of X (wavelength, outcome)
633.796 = 91.9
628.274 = 81.1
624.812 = 92.9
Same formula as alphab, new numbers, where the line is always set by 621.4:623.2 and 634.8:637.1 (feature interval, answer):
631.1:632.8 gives 0.047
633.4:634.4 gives 0.035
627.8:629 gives 0.160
